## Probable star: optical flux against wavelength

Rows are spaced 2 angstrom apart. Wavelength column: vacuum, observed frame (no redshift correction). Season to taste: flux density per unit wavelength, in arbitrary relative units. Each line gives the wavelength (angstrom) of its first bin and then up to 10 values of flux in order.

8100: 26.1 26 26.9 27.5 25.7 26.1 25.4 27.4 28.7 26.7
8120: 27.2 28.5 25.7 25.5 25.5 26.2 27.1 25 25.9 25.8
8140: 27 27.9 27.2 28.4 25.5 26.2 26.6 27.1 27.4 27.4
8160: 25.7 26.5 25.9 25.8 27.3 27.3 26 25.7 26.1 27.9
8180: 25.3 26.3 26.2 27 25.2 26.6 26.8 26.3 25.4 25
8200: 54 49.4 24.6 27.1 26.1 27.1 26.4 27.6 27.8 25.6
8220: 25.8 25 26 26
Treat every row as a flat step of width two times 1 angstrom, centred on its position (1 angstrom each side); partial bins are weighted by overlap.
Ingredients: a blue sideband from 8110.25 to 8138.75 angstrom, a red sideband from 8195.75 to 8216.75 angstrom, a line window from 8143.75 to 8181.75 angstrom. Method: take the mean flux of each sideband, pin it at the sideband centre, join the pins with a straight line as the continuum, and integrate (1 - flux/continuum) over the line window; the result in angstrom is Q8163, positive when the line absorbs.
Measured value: 2.8 angstrom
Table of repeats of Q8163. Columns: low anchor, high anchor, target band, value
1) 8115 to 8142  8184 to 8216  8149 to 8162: 0.4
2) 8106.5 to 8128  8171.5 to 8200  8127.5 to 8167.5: 0.5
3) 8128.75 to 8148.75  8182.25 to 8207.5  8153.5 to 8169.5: 0.8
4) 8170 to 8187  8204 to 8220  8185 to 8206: -3.4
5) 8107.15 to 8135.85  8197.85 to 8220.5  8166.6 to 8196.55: 3.1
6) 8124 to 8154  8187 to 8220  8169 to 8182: 0.8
